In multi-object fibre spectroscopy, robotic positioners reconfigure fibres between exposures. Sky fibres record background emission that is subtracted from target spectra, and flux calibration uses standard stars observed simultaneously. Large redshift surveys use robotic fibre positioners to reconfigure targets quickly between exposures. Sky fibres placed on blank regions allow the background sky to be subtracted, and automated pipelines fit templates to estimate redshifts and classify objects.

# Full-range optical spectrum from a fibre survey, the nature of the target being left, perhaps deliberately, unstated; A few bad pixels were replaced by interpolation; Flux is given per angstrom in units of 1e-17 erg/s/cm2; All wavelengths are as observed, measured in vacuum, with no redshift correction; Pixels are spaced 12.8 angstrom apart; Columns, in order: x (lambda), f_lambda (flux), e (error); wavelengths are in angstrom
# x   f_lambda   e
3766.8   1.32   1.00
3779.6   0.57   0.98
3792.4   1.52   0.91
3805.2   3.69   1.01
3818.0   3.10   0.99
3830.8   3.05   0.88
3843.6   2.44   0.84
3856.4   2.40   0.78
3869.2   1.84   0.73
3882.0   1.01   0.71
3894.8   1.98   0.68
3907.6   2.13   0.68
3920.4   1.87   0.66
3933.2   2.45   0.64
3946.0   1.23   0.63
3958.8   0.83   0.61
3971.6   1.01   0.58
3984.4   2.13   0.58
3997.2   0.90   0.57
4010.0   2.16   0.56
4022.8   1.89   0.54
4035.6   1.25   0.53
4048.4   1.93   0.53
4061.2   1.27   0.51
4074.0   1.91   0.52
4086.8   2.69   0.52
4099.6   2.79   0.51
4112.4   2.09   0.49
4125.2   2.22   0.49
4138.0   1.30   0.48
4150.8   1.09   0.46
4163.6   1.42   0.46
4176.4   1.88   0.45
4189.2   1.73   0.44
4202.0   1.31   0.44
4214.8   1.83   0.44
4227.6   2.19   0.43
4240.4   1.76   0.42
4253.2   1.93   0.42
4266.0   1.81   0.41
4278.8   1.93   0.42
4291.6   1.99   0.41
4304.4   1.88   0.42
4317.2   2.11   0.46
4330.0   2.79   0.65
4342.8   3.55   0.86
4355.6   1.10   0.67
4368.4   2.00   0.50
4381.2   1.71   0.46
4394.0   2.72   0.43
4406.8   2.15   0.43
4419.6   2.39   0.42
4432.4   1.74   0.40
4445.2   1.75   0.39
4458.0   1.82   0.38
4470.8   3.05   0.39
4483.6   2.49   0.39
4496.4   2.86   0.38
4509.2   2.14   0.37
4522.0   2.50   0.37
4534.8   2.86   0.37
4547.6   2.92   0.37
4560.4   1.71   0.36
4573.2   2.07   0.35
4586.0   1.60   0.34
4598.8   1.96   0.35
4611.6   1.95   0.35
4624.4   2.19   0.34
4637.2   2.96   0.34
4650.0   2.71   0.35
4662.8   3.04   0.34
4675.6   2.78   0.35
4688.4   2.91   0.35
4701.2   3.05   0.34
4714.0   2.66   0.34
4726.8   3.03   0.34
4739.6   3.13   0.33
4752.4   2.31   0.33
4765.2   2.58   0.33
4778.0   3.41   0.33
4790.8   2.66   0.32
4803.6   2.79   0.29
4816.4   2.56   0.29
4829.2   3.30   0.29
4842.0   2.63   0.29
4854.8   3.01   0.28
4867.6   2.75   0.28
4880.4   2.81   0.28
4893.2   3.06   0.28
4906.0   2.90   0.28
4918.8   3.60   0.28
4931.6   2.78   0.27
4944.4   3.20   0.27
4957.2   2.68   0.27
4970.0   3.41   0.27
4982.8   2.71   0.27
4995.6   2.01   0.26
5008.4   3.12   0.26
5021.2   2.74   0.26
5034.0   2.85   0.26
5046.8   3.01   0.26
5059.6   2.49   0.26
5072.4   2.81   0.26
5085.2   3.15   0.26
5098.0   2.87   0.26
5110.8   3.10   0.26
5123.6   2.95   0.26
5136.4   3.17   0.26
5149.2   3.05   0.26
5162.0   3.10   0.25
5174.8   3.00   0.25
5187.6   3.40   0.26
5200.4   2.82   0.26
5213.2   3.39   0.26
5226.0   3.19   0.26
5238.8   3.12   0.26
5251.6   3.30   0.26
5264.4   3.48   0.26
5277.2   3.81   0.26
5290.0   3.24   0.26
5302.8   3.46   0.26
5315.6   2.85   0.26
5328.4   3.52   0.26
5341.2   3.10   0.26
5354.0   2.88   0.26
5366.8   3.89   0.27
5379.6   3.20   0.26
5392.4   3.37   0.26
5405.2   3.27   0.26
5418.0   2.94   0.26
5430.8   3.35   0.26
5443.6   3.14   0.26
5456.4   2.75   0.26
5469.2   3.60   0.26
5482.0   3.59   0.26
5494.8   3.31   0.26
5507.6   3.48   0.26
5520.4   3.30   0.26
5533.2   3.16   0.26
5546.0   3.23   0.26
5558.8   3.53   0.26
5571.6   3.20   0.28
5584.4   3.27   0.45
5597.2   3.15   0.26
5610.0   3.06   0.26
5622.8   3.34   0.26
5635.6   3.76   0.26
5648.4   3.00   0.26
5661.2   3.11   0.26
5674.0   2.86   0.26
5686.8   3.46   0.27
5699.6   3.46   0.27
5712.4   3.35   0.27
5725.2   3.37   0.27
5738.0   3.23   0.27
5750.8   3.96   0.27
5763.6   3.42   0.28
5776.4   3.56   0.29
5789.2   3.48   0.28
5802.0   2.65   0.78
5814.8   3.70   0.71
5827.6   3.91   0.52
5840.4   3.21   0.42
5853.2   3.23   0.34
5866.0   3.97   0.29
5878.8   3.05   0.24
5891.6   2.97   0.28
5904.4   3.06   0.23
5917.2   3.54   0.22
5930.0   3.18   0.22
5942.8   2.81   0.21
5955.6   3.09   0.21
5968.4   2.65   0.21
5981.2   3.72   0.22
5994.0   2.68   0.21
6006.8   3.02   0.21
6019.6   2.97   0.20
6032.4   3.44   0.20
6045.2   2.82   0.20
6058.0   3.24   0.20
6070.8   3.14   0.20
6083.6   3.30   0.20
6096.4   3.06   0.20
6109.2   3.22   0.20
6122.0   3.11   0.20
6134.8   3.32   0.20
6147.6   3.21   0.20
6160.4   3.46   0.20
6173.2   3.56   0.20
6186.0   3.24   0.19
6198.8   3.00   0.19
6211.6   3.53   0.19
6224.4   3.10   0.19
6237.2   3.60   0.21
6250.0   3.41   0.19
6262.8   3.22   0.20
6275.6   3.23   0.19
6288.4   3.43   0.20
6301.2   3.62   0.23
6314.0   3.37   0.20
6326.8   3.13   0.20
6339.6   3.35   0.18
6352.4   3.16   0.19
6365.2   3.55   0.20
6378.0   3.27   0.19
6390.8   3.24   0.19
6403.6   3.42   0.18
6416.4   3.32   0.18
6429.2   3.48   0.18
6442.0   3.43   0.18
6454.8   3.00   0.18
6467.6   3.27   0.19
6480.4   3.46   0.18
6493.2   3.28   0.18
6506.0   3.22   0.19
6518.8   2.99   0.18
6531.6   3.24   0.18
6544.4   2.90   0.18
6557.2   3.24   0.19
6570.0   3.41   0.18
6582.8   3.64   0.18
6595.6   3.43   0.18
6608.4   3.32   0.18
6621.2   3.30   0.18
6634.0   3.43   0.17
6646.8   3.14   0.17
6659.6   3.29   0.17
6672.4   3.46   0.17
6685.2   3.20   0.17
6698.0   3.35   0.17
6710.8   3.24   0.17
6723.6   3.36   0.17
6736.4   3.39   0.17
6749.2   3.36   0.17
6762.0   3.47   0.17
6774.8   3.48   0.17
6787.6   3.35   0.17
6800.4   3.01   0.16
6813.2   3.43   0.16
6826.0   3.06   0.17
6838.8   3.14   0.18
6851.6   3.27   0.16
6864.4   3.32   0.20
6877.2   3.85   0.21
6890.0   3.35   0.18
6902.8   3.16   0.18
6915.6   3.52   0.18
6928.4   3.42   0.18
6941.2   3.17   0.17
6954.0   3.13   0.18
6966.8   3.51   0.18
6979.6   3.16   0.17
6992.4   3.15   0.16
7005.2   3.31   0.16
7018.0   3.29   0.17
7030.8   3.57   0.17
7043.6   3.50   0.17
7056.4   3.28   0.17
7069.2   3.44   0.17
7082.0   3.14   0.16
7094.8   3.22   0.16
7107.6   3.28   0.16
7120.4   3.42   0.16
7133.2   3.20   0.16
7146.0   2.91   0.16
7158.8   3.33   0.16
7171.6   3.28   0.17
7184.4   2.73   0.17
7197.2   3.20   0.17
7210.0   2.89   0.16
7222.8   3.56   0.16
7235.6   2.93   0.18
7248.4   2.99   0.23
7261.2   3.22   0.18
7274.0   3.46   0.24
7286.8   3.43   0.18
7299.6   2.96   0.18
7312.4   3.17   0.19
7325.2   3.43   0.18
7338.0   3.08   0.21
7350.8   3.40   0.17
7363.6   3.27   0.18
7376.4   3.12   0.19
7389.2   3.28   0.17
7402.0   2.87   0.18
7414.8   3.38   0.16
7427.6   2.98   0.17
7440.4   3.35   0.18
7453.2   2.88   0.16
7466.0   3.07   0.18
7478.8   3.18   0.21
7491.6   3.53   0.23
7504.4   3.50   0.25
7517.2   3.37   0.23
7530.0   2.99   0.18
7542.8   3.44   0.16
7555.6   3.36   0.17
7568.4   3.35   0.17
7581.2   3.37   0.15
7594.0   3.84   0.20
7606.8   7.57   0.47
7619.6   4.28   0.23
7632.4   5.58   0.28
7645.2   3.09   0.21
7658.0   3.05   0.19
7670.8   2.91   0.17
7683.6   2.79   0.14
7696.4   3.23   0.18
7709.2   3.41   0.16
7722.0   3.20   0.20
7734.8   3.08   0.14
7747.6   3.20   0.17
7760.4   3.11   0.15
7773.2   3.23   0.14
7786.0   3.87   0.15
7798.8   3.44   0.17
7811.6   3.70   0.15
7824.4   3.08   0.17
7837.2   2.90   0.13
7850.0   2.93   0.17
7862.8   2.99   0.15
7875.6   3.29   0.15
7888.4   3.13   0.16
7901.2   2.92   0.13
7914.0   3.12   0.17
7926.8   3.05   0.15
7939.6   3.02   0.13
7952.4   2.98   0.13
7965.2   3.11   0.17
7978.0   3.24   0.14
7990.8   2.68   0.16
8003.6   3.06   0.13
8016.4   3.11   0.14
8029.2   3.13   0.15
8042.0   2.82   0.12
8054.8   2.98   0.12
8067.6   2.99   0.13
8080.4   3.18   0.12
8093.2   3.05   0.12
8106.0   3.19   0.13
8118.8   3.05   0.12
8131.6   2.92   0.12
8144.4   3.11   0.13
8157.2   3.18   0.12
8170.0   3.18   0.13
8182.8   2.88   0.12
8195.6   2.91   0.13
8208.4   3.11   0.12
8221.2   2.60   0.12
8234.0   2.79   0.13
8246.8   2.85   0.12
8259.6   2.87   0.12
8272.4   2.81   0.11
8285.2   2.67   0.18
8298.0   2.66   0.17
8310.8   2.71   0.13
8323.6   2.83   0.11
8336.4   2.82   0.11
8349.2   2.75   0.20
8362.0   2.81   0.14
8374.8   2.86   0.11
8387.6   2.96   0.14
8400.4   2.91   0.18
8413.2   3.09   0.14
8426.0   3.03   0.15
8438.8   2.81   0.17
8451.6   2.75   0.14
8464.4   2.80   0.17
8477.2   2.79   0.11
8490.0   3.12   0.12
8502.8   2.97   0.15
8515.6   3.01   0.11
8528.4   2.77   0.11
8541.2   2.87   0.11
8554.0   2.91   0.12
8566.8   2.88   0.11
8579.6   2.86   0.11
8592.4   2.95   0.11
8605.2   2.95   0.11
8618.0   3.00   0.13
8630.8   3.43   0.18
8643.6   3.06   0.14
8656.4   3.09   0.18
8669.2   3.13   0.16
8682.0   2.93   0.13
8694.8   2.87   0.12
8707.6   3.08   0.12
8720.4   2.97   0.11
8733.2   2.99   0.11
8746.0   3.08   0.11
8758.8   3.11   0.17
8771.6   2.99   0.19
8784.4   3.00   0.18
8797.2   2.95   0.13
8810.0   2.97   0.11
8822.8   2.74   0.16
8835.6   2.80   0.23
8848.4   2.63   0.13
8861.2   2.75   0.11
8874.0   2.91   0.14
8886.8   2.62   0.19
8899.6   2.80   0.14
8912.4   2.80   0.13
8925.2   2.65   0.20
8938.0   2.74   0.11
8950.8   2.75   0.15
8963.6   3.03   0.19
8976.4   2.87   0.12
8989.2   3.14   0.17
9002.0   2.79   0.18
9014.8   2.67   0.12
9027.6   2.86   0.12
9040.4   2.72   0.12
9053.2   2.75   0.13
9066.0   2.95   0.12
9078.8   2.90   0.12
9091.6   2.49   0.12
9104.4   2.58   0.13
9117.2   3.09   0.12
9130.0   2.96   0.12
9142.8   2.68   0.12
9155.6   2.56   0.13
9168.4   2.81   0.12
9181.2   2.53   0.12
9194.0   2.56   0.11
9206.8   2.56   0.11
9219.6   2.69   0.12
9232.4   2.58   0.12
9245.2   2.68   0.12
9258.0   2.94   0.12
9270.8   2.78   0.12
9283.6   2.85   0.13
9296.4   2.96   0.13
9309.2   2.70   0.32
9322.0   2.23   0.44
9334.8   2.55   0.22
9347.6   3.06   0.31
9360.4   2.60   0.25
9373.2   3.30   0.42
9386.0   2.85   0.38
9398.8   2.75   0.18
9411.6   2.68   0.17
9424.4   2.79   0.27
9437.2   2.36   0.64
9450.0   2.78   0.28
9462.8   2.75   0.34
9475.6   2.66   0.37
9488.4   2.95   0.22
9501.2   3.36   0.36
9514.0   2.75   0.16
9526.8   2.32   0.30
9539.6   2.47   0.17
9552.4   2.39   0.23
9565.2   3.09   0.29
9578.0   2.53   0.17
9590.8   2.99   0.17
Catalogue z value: 0.159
